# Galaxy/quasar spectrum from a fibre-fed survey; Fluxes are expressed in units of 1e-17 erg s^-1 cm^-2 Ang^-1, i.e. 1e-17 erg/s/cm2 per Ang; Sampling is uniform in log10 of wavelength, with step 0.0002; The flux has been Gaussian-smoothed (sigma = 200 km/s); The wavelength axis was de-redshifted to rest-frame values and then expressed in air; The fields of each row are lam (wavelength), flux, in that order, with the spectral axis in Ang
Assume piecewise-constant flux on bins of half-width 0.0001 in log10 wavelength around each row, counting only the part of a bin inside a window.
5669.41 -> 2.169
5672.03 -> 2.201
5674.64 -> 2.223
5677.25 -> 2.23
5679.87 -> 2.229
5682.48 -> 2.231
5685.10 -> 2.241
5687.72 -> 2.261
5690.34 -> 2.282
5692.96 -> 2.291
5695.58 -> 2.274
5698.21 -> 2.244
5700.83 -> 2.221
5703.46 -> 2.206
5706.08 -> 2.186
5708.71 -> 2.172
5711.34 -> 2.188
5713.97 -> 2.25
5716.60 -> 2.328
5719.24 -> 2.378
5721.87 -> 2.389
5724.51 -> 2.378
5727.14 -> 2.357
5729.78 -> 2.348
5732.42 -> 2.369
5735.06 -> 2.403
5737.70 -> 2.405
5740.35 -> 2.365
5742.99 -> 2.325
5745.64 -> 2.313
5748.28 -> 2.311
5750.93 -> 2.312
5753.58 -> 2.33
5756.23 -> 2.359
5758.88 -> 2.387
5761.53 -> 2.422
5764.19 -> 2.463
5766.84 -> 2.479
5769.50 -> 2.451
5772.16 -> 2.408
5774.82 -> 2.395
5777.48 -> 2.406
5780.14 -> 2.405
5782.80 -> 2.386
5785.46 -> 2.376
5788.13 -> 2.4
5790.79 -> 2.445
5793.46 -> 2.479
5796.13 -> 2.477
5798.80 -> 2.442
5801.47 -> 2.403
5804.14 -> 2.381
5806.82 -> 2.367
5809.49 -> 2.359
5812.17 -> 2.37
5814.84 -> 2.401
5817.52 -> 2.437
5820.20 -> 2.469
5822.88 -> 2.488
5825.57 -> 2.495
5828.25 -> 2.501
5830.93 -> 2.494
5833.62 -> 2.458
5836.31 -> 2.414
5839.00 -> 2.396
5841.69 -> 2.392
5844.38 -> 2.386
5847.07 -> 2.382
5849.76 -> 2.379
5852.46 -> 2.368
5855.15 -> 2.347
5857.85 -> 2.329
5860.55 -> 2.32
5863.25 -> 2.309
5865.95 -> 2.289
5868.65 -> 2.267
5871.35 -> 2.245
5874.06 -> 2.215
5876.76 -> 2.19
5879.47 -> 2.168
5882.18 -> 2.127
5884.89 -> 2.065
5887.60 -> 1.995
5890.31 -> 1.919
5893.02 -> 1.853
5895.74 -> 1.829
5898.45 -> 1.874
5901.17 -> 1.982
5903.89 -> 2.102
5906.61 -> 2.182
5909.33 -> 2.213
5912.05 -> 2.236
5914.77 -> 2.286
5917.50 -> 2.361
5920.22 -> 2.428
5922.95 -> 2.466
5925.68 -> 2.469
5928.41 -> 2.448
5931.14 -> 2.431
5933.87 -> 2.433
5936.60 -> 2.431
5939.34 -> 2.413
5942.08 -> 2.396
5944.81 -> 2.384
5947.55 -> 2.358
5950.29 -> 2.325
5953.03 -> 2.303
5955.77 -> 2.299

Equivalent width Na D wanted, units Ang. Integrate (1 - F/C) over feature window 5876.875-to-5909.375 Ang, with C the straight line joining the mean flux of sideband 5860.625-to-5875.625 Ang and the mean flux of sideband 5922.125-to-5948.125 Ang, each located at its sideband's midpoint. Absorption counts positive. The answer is 4.2 Ang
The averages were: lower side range 2.27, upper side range 2.42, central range 2.02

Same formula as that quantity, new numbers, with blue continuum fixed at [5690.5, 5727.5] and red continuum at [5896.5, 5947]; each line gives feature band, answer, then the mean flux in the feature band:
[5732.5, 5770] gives -1.6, 2.38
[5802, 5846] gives -2.6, 2.42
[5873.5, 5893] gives 1.9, 2.08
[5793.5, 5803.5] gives -0.7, 2.44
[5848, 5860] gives -0.3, 2.35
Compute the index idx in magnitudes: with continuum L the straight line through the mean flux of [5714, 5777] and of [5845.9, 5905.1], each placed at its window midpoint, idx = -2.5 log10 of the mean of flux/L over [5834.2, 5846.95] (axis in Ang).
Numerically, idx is -0.085 mag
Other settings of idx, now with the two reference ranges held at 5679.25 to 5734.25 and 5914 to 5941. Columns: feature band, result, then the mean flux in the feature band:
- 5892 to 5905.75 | 0.23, 1.94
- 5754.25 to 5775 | -0.05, 2.42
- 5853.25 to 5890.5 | 0.08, 2.21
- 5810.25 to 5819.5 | -0.03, 2.4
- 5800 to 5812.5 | -0.02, 2.38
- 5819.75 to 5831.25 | -0.06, 2.49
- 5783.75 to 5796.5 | -0.05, 2.43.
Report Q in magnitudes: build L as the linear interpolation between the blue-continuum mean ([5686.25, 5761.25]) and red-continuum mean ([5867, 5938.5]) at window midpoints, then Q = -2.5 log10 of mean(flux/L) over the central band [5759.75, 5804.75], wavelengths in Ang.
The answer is -0.07 mag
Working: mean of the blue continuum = 2.31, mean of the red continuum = 2.2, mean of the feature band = 2.43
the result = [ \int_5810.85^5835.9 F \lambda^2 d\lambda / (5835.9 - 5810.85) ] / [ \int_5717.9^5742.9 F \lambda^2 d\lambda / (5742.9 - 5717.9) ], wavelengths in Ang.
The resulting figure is 1.1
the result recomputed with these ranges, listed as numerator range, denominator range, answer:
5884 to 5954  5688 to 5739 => 1.05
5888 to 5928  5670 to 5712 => 1.04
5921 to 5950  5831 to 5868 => 1.05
